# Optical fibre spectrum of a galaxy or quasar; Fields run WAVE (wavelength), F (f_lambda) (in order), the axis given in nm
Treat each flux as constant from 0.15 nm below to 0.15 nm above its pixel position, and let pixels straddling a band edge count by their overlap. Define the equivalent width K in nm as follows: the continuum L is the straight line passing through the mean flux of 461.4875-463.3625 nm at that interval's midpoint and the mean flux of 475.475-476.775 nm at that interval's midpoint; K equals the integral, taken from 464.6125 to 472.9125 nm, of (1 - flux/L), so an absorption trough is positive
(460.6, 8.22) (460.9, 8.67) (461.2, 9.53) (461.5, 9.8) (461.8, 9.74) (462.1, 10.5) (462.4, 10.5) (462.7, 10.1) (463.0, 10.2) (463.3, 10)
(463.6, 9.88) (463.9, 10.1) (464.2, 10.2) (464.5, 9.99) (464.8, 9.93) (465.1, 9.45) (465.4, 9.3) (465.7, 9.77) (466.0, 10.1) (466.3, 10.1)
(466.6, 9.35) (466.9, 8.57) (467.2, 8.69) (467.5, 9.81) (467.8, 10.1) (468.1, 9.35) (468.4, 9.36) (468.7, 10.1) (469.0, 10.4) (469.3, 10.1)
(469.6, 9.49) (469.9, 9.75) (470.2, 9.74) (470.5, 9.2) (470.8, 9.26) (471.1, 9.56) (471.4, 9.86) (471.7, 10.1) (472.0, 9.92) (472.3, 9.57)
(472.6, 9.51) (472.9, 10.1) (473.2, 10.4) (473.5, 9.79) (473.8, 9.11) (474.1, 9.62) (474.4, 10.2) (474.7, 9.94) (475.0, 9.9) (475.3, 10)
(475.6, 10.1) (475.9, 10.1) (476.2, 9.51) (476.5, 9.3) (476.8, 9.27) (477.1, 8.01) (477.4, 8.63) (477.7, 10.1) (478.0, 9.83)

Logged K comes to 0.24 nm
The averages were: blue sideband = 10.1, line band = 9.66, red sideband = 9.7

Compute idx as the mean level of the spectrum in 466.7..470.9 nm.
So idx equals 9.57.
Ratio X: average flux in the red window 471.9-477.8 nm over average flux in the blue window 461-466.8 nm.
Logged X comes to 0.97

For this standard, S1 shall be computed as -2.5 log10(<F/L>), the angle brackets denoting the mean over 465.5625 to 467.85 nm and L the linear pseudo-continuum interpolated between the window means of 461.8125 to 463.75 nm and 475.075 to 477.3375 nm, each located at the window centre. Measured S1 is 0.05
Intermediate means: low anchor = 10.2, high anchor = 9.45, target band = 9.54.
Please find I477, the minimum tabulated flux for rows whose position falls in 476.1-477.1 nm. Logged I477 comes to 8.01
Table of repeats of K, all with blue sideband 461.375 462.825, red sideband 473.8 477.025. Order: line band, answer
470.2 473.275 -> 0.03 nm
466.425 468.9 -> 0.13 nm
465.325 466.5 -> 0.02 nm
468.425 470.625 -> 0.02 nm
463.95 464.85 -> 0.00 nm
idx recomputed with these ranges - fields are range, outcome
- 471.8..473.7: 9.87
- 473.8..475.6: 9.88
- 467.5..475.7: 9.8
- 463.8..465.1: 9.98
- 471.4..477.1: 9.76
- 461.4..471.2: 9.77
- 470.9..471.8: 9.79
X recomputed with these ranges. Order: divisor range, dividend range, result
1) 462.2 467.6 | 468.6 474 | 1.00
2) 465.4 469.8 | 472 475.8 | 1.02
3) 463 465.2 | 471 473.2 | 0.99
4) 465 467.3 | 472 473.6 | 1.05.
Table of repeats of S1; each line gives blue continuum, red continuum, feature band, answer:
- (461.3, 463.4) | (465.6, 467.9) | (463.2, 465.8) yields -0.001 mag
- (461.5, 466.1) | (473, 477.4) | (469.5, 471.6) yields 0.023 mag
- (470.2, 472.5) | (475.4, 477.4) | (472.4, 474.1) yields -0.026 mag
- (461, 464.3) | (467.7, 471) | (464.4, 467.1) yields 0.032 mag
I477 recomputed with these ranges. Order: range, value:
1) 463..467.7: 8.57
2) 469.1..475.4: 9.11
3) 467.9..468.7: 9.35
